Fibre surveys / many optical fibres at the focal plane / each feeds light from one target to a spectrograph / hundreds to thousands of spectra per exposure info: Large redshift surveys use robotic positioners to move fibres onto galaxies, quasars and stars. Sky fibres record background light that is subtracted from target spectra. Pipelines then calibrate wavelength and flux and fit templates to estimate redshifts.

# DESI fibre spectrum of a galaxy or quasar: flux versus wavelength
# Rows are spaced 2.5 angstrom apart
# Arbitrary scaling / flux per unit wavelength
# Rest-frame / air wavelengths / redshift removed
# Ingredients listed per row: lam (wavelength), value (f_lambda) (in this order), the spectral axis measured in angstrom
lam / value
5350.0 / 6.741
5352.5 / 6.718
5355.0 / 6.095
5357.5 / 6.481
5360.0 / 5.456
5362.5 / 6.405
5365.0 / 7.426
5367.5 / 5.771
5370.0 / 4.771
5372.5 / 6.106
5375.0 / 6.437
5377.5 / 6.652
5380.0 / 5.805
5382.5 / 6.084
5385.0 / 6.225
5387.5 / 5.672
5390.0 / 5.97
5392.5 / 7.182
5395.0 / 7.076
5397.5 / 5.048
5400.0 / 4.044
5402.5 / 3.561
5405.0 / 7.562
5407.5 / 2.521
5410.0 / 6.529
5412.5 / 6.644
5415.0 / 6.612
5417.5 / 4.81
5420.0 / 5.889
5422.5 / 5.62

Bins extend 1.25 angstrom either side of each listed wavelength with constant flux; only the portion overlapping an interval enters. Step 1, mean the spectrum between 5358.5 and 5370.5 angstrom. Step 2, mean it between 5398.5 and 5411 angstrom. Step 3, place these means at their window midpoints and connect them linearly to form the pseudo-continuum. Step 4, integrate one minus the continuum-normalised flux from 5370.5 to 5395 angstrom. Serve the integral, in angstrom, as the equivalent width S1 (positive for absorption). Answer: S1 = -3.4 angstrom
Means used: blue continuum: 6.05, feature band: 6.23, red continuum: 4.81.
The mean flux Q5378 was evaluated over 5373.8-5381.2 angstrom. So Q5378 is 6.3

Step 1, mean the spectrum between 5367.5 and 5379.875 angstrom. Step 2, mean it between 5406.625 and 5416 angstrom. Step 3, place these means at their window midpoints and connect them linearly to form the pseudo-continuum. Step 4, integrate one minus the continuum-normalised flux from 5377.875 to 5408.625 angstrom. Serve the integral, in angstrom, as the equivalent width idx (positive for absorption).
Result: 1.10 angstrom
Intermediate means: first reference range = 5.95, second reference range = 5.67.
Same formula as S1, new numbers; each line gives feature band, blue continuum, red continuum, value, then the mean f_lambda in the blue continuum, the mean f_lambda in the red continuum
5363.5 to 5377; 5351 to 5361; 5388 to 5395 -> 0.5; 6.22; 6.57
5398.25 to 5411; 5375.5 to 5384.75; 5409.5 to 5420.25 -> 2.7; 6.21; 6.09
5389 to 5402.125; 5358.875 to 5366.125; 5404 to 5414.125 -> 0.6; 6.43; 5.8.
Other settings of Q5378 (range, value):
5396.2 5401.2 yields 4.58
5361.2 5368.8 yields 6.52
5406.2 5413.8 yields 5.26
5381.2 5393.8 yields 6.23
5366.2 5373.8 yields 5.57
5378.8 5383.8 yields 5.95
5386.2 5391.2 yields 5.82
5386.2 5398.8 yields 6.18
